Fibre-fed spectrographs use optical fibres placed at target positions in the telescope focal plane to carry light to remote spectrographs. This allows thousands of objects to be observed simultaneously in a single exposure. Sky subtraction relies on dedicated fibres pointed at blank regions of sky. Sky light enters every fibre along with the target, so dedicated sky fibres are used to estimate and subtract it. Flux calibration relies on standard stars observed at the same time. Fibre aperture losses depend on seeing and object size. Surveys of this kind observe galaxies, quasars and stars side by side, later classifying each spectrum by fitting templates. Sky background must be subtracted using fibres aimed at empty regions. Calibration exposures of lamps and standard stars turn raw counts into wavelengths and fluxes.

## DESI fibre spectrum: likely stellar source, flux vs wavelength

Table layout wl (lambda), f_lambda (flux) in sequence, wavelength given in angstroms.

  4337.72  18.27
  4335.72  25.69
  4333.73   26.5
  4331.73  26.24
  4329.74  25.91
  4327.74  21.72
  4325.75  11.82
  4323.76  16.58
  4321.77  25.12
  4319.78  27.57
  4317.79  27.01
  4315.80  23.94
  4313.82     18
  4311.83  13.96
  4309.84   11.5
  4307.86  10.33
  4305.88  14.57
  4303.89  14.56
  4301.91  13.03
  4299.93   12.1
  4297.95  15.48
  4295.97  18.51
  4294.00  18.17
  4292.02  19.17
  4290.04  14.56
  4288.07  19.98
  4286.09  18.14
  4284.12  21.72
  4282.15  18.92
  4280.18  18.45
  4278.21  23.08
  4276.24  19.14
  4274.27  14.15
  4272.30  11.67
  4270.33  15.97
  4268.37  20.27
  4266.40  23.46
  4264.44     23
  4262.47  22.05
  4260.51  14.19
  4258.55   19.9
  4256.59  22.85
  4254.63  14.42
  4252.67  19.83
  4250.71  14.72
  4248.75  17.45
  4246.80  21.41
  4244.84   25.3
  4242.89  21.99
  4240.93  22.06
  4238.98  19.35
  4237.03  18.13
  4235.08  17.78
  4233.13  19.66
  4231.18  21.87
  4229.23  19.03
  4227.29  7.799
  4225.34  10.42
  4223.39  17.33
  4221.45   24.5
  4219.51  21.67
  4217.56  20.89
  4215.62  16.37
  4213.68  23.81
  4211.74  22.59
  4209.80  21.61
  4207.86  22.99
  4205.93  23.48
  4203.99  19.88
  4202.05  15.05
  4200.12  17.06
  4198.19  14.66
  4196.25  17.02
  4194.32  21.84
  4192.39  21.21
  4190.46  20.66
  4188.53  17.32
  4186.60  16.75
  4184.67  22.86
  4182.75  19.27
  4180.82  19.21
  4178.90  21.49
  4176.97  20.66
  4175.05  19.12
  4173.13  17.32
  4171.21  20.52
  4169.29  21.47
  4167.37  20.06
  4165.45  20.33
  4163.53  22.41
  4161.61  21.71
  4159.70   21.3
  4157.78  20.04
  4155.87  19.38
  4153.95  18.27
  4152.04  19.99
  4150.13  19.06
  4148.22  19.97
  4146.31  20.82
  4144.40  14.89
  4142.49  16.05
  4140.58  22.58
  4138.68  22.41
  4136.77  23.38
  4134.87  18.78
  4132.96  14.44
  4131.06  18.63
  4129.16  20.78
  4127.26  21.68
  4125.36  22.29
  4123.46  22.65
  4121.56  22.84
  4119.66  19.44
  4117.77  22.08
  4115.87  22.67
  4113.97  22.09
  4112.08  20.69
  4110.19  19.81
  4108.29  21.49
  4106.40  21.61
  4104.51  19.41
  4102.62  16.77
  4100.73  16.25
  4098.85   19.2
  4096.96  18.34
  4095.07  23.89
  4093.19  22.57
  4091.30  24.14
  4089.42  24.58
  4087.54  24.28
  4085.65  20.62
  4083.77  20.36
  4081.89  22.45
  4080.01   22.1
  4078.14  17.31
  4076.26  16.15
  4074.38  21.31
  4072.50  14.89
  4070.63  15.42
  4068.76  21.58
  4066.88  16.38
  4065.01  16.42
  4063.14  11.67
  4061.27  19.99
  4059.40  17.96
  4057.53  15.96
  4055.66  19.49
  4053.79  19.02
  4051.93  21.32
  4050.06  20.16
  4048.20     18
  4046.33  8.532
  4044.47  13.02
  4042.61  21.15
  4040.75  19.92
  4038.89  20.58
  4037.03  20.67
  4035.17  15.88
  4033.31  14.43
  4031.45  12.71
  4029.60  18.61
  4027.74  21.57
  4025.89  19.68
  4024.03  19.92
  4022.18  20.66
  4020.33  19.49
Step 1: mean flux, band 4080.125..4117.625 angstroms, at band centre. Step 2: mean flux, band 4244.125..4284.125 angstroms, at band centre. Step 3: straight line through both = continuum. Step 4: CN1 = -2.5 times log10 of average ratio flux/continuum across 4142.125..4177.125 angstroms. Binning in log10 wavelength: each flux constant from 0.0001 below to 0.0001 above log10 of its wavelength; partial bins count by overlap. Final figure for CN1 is 0.037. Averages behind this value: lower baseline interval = 21.2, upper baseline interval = 19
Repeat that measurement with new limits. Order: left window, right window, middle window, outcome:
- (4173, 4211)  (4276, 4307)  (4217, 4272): -0.04 mag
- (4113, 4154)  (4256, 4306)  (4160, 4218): -0.03 mag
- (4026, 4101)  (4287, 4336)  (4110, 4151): -0.09 mag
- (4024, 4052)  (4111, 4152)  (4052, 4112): -0.03 mag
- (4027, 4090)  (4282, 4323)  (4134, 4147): -0.09 mag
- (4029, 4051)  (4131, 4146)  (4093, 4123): -0.12 mag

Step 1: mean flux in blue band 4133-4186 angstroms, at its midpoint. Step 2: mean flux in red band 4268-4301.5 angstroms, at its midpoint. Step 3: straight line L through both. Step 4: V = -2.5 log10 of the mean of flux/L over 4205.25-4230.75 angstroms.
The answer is -0.03 mag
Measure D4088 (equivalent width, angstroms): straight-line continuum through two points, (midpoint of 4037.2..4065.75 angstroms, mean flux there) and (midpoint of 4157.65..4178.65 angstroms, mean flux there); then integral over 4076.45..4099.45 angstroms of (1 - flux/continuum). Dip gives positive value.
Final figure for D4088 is -3.7 angstroms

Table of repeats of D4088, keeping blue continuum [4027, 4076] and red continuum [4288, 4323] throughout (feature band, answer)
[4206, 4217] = -2.5 angstroms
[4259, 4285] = -2.0 angstroms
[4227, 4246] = -2.3 angstroms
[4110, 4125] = -3.5 angstroms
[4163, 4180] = -2.7 angstroms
